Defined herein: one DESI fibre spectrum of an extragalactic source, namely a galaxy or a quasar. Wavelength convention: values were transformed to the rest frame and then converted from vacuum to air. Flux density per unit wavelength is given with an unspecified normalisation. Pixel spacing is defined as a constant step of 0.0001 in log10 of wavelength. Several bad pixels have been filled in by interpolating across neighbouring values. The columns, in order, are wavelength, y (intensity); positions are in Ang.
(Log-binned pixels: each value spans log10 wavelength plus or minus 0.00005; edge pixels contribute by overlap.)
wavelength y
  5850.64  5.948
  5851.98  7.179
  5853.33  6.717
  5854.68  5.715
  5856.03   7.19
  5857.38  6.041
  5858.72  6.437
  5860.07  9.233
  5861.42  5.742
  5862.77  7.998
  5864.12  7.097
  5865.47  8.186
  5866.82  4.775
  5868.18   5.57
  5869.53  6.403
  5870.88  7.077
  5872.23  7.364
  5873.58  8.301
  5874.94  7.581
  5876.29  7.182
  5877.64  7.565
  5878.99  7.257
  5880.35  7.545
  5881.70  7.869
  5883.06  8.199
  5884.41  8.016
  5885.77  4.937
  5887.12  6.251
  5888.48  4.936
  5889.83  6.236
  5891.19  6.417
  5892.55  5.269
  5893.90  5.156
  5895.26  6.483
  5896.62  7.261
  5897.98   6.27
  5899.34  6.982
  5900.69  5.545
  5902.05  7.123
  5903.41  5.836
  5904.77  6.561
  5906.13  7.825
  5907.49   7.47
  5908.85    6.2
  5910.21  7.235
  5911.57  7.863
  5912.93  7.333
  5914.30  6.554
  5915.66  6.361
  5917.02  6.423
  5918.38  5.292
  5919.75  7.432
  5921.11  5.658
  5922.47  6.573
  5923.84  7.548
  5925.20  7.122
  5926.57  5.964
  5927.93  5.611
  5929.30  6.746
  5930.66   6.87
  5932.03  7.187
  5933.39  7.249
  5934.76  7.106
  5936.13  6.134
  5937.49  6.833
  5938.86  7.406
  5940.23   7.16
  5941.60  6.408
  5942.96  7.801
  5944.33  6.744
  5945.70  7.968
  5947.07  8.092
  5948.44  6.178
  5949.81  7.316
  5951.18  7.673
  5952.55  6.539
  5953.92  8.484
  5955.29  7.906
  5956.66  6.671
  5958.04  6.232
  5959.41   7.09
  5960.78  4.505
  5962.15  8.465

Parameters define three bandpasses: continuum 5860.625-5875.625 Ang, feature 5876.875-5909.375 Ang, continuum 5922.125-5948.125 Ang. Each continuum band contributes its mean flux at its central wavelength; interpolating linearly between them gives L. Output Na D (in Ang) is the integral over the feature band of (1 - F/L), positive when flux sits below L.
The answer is 1.4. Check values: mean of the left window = 6.93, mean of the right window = 6.97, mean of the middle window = 6.64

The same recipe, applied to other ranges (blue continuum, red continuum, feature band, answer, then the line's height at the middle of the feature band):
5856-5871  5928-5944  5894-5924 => 0.89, 6.88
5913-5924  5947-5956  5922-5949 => 0.06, 6.96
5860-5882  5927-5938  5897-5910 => 0.44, 6.92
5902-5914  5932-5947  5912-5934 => 1.38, 7.08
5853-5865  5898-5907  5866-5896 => 0.56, 6.79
